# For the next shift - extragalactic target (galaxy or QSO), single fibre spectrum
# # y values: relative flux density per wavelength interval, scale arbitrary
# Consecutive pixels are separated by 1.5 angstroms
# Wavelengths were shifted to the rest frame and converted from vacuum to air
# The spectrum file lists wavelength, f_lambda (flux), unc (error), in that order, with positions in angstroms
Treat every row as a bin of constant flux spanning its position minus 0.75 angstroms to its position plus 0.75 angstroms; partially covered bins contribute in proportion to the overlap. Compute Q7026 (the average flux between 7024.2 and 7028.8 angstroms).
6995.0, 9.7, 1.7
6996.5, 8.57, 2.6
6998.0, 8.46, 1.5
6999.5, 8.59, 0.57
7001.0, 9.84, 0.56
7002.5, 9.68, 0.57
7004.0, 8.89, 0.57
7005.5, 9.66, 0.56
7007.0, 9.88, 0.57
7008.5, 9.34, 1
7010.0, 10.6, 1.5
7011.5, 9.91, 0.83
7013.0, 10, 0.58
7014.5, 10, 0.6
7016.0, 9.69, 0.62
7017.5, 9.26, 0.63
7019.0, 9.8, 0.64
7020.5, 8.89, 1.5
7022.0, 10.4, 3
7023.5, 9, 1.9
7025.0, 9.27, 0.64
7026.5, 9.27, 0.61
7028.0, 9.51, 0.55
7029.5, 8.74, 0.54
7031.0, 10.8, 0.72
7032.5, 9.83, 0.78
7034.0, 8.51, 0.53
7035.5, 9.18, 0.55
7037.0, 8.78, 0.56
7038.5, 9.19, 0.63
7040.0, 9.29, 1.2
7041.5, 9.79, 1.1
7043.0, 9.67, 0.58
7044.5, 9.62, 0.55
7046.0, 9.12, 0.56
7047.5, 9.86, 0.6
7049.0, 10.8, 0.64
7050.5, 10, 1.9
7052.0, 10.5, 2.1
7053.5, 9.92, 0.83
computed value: 9.34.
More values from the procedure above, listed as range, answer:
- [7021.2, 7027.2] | 9.48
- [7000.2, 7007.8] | 9.58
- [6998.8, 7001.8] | 9.23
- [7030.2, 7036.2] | 9.58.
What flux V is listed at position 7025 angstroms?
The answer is 9.27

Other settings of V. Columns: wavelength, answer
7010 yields 10.6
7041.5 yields 9.79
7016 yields 9.69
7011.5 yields 9.91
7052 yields 10.5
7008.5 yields 9.34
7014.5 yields 10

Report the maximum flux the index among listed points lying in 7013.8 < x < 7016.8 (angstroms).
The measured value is 10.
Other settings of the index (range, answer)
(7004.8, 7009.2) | 9.88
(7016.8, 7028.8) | 10.4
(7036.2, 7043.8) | 9.79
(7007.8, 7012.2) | 10.6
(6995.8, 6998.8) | 8.57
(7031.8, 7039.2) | 9.83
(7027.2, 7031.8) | 10.8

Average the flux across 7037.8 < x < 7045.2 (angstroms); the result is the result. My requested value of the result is 9.51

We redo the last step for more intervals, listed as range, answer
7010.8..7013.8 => 9.96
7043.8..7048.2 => 9.53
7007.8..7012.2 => 9.96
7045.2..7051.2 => 9.94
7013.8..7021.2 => 9.53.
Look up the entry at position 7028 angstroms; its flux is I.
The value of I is 9.51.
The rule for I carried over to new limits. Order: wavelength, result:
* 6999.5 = 8.59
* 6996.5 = 8.57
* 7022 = 10.4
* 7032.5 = 9.83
